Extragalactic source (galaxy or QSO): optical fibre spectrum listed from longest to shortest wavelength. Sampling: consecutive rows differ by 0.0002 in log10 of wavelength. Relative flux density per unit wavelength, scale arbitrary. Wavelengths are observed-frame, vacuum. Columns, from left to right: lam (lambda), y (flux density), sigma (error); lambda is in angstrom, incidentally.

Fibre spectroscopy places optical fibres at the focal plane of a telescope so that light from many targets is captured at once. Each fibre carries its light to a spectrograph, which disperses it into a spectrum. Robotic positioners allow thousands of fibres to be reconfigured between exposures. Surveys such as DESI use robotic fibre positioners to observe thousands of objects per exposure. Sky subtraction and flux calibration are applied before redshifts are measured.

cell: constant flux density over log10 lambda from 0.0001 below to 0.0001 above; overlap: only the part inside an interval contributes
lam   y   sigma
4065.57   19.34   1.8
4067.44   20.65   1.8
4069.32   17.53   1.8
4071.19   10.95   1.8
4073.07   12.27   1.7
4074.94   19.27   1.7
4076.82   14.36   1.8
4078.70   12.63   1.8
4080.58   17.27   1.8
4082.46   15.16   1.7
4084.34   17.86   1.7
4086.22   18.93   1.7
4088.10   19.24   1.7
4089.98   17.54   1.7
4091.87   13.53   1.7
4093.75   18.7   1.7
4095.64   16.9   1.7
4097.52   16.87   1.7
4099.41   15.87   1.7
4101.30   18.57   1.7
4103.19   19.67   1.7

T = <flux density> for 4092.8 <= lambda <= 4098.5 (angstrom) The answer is 17.5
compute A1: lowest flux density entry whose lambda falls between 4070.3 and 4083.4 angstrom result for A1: 10.95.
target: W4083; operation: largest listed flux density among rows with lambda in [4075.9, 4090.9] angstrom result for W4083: 19.24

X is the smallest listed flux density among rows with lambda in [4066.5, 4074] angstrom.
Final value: 10.95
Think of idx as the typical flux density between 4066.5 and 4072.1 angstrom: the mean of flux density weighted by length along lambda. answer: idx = 16.4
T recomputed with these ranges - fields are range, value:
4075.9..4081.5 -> 14.7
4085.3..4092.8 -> 17.3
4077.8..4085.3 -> 15.8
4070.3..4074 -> 11.6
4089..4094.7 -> 16.6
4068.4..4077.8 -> 14.9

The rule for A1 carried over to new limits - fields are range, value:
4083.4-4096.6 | 13.53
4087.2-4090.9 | 17.54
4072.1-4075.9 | 12.27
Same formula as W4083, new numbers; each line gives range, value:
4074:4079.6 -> 19.27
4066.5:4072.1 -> 20.65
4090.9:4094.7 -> 18.7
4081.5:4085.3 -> 17.86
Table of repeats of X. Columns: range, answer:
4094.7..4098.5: 16.87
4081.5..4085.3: 15.16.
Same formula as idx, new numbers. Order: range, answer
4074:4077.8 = 16.8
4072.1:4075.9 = 15.7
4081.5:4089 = 17.8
